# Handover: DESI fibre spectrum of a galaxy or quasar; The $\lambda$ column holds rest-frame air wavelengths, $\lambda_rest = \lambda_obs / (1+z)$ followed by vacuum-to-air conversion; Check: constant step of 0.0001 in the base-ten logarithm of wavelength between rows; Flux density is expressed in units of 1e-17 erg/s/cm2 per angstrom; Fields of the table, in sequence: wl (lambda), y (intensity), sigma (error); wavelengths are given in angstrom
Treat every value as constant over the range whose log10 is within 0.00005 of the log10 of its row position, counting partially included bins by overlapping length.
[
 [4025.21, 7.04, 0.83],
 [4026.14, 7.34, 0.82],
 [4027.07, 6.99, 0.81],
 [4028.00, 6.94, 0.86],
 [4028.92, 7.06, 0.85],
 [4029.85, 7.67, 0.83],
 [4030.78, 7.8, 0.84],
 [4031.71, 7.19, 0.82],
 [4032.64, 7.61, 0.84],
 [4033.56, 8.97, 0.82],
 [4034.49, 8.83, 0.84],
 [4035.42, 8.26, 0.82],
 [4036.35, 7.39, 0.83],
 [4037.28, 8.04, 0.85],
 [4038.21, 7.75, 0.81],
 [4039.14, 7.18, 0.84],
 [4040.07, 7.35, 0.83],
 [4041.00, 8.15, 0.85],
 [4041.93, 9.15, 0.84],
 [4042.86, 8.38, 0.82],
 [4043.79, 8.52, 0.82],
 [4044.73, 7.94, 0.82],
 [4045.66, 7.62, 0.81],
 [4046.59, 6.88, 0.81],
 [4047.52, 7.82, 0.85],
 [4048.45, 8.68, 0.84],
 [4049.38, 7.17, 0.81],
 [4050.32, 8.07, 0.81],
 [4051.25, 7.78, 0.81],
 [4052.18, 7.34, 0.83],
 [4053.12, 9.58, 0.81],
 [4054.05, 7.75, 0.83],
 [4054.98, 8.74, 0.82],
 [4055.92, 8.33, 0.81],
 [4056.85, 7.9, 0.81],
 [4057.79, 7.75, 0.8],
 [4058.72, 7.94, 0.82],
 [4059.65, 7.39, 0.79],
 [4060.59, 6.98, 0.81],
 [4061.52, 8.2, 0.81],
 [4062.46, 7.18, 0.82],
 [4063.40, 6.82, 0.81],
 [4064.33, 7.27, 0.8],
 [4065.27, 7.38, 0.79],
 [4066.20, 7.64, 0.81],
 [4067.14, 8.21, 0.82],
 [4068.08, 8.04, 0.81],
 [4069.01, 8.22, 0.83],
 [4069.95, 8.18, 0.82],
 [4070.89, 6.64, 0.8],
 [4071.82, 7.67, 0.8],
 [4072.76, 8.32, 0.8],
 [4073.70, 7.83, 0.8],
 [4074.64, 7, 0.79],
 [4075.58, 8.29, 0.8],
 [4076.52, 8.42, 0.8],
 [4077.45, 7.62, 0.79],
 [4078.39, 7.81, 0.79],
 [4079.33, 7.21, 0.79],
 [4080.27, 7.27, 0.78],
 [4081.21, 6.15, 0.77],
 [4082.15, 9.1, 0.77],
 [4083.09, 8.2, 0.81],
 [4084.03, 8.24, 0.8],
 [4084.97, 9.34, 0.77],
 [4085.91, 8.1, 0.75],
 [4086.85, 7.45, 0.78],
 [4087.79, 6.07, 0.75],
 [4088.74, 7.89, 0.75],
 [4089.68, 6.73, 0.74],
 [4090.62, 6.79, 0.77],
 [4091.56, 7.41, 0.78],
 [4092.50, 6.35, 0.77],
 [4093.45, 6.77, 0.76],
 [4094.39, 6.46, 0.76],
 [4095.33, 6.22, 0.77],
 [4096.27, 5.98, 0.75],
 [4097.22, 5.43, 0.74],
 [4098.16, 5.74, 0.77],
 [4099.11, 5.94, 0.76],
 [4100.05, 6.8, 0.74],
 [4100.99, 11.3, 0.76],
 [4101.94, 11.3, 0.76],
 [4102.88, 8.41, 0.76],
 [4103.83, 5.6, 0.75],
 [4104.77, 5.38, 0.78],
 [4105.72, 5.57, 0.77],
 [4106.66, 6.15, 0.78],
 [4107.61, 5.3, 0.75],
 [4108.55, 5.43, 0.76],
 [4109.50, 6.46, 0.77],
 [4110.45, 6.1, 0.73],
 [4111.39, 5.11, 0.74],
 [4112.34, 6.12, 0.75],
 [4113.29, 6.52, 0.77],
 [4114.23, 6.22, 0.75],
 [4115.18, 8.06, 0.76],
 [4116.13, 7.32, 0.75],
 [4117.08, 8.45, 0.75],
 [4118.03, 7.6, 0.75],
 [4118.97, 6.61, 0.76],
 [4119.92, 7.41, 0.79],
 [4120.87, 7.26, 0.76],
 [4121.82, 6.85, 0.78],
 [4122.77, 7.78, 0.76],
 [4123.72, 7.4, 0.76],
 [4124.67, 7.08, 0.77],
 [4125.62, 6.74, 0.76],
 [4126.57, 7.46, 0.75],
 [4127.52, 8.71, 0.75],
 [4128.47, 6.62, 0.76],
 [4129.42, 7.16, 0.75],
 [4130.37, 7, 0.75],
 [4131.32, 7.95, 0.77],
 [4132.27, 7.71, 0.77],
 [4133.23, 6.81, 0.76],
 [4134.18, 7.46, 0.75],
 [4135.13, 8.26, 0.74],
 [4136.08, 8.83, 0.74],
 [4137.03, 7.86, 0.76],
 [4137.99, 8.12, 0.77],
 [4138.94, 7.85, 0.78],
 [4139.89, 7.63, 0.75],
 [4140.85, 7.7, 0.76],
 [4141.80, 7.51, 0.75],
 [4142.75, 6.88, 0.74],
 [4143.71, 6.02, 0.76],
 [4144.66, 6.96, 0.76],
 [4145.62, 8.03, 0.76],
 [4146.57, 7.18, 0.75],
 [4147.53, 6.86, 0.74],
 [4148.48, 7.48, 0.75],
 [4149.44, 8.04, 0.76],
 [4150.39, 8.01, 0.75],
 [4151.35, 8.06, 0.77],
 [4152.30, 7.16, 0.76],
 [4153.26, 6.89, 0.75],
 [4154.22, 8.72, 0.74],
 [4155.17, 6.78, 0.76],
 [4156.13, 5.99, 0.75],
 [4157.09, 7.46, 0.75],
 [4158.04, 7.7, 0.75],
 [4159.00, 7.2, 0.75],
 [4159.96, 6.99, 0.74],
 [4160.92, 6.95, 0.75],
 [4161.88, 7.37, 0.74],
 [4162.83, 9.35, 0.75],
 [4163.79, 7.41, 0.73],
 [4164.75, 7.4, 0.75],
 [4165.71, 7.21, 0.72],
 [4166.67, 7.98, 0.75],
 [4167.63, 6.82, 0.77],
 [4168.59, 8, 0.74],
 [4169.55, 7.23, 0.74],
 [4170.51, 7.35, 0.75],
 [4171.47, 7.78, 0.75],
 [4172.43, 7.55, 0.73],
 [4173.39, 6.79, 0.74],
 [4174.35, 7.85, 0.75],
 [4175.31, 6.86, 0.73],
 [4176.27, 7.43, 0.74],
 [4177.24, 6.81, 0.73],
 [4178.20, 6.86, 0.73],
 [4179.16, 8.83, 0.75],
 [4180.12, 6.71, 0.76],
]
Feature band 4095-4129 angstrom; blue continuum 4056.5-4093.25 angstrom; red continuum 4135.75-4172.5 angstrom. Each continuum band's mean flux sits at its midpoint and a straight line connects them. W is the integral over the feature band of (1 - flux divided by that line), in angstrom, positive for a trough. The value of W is 2.9 angstrom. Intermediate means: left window 7.61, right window 7.49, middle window 6.9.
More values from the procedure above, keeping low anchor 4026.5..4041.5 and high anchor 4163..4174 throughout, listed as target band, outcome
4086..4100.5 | 1.95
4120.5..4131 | 0.35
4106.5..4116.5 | 1.74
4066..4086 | -0.68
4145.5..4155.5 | -0.08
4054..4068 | -0.10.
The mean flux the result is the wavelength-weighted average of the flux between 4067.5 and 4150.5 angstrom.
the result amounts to 7.29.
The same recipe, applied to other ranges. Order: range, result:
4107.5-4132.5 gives 7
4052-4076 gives 7.79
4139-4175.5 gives 7.41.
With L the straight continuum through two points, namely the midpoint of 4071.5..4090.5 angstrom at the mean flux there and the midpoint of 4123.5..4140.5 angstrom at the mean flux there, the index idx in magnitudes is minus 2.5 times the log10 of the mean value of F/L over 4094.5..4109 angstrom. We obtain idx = 0.15 mag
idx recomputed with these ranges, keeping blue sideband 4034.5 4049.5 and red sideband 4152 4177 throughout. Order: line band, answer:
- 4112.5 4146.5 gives 0.02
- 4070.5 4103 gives 0.04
